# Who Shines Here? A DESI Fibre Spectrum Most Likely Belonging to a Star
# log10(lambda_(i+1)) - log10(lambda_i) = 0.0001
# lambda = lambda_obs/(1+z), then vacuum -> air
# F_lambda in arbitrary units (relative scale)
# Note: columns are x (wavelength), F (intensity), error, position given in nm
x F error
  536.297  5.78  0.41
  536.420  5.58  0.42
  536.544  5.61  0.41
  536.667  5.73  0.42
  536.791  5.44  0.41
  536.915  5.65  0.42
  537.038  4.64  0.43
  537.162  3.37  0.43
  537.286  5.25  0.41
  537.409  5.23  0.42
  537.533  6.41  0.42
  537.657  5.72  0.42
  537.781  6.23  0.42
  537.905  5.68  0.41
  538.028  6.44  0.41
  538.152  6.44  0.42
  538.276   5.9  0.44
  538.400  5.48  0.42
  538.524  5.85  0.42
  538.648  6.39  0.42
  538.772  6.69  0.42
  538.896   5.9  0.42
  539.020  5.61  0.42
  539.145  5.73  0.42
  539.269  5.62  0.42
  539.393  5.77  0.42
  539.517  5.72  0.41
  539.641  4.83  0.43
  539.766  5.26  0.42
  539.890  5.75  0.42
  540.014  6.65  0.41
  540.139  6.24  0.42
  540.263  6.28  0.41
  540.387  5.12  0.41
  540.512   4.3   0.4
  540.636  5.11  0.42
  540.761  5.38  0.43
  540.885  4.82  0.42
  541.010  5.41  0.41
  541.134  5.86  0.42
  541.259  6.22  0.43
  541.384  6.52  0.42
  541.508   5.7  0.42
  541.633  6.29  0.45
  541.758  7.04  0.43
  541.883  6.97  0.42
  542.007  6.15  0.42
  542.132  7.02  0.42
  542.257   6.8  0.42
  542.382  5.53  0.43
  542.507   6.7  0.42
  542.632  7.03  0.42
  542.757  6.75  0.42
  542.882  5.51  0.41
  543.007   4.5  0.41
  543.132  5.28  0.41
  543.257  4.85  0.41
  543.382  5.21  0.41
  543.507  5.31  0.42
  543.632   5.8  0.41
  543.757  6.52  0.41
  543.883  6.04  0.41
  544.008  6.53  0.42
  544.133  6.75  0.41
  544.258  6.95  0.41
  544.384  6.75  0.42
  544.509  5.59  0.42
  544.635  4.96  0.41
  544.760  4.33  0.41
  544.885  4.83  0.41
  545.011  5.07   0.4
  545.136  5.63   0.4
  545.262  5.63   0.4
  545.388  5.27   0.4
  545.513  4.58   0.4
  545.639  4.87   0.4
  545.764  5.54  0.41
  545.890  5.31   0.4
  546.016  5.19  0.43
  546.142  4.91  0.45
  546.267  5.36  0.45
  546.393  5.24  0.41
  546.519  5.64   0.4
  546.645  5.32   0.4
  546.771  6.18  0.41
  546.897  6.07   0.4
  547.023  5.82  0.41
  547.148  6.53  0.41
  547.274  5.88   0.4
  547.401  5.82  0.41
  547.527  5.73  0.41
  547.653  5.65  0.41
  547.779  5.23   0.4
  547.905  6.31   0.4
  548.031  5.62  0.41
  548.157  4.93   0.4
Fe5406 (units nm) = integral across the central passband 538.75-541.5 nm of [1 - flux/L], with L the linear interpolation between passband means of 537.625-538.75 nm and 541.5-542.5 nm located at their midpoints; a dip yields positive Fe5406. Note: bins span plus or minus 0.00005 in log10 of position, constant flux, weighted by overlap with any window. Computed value 0.27 nm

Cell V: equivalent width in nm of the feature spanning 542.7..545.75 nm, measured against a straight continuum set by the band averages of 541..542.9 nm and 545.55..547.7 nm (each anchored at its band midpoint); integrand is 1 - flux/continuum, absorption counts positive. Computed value 0.222 nm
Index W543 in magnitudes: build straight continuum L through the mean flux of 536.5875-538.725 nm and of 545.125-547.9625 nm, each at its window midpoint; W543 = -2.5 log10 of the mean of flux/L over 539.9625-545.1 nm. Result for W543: -0.05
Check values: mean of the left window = 5.65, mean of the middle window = 5.87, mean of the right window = 5.55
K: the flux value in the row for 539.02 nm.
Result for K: 5.61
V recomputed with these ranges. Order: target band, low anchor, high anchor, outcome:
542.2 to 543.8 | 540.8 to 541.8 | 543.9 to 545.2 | 0.008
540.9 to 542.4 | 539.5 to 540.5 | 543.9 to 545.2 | -0.152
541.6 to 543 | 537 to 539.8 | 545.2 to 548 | -0.209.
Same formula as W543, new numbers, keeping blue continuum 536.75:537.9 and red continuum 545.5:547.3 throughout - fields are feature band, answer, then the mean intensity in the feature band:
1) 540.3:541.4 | 0.00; 5.39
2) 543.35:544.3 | -0.13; 6.15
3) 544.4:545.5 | 0.06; 5.21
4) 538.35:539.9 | -0.07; 5.74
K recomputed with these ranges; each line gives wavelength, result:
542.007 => 6.15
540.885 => 4.82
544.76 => 4.33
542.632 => 7.03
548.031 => 5.62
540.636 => 5.11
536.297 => 5.78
